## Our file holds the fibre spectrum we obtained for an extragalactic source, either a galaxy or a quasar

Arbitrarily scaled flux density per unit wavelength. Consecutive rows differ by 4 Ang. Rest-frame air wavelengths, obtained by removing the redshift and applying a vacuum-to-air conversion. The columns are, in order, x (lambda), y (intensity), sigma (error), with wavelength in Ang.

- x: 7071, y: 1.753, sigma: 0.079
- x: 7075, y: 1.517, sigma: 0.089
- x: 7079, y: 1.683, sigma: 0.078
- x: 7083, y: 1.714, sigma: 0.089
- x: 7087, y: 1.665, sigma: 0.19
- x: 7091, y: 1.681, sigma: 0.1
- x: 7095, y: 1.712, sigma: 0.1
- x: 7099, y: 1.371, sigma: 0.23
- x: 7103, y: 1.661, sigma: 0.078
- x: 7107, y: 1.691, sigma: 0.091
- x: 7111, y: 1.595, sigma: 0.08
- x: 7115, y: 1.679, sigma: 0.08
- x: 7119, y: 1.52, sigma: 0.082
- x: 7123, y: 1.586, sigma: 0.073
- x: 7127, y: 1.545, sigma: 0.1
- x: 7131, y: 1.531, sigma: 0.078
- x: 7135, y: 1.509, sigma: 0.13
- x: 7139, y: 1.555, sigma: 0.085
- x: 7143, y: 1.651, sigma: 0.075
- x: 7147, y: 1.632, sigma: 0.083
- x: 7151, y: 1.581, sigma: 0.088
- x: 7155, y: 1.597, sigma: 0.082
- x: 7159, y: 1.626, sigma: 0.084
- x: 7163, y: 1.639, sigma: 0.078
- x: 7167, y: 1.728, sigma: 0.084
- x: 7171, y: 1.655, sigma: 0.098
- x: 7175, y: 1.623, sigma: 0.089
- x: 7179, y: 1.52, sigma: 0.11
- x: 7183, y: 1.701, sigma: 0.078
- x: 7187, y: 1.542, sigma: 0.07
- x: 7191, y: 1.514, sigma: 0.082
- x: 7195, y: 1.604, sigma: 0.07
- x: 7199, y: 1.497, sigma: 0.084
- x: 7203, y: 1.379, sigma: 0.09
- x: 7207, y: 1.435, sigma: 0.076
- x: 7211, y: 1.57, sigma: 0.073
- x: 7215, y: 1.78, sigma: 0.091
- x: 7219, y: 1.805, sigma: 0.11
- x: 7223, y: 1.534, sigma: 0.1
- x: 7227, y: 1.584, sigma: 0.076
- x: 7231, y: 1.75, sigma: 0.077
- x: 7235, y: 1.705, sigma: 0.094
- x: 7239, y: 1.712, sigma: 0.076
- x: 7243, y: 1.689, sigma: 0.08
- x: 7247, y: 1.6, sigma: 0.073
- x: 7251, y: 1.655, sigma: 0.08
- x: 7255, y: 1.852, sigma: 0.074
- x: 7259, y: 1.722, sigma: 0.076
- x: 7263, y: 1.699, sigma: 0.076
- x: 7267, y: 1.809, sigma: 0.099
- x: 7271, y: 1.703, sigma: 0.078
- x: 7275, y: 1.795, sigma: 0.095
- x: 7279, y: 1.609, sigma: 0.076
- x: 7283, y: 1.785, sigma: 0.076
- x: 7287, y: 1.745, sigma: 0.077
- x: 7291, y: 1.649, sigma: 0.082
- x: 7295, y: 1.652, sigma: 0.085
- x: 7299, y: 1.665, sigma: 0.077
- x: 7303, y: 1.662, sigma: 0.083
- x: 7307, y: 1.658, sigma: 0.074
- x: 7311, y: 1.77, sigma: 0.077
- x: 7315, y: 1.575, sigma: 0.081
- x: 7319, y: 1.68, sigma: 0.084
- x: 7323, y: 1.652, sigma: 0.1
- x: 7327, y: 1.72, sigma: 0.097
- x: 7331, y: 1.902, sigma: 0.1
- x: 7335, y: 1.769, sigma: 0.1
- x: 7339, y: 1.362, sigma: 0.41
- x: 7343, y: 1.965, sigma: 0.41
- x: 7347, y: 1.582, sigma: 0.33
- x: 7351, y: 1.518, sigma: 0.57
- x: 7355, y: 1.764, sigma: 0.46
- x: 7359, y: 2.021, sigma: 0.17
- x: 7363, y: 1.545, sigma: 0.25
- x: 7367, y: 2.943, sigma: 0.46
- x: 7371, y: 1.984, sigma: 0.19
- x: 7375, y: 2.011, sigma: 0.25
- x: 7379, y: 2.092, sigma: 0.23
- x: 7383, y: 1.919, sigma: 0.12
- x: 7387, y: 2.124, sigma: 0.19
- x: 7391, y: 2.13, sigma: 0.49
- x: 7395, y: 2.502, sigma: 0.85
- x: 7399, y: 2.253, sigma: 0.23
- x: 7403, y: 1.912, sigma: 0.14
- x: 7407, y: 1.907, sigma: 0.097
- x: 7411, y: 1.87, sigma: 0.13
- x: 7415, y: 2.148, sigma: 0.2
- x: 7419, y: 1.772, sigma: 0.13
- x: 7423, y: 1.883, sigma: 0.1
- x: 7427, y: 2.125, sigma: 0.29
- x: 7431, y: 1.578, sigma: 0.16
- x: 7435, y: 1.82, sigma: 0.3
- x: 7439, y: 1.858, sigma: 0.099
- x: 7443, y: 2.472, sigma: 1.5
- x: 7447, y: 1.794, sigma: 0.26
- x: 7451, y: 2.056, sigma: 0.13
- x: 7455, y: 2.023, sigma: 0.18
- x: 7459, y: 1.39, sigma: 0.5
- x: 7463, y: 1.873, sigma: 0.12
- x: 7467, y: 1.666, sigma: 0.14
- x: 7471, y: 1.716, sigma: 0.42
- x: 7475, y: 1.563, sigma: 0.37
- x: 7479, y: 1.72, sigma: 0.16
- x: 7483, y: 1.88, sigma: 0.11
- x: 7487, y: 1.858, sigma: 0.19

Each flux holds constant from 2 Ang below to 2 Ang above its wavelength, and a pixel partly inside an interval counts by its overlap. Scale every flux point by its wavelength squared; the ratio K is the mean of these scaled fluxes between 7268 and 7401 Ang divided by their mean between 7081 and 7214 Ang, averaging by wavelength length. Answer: 1.2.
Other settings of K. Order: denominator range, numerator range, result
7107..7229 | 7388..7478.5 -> 1.30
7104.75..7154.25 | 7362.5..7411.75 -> 1.43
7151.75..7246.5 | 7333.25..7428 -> 1.28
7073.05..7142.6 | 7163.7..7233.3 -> 1.03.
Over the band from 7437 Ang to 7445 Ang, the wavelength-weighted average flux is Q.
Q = 2.17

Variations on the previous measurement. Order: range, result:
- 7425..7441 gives 1.85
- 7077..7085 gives 1.7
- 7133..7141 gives 1.53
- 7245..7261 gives 1.71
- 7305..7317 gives 1.67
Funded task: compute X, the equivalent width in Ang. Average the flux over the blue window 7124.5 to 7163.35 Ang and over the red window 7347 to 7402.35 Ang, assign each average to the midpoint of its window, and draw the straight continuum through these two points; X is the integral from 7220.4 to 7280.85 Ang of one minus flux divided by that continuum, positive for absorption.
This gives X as 3.36 Ang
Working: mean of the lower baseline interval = 1.58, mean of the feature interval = 1.7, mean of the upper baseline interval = 2.04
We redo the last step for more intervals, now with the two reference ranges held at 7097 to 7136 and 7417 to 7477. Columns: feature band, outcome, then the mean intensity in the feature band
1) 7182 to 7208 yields 1.8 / 1.52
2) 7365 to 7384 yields -4.5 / 2.2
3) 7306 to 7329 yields 0.8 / 1.68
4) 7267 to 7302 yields 0.0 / 1.71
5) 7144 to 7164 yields -0.2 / 1.62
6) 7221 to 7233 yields 0.3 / 1.62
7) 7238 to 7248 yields 0.0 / 1.67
